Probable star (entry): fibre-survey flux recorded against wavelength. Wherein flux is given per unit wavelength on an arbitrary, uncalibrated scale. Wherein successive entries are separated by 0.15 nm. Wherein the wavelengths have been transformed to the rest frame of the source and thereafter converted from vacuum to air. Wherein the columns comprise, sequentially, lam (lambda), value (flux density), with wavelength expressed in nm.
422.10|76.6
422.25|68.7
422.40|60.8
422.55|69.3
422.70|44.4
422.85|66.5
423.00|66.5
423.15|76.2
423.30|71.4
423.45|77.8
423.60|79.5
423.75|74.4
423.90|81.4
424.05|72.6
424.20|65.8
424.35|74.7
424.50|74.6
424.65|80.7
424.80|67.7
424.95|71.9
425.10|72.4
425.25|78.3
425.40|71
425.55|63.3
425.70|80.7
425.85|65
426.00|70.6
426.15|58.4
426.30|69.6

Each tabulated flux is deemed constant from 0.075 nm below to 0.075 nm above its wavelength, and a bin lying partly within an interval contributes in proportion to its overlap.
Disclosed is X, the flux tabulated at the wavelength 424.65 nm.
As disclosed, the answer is 80.7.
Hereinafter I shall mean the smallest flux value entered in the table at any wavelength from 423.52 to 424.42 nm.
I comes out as 65.8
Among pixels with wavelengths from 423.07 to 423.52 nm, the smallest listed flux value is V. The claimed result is 71.4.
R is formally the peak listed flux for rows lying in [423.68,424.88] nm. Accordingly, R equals 81.4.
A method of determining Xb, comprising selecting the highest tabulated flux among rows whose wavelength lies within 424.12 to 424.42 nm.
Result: 74.7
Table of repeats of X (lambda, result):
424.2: 65.8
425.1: 72.4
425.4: 71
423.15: 76.2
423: 66.5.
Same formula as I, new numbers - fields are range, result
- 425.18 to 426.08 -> 63.3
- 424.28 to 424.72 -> 74.6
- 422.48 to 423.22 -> 44.4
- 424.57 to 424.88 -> 67.7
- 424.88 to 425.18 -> 71.9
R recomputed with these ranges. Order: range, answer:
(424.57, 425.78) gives 80.7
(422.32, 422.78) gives 69.3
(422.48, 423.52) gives 77.8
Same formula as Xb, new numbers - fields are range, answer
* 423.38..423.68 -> 79.5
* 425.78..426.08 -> 70.6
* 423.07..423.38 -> 76.2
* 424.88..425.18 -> 72.4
